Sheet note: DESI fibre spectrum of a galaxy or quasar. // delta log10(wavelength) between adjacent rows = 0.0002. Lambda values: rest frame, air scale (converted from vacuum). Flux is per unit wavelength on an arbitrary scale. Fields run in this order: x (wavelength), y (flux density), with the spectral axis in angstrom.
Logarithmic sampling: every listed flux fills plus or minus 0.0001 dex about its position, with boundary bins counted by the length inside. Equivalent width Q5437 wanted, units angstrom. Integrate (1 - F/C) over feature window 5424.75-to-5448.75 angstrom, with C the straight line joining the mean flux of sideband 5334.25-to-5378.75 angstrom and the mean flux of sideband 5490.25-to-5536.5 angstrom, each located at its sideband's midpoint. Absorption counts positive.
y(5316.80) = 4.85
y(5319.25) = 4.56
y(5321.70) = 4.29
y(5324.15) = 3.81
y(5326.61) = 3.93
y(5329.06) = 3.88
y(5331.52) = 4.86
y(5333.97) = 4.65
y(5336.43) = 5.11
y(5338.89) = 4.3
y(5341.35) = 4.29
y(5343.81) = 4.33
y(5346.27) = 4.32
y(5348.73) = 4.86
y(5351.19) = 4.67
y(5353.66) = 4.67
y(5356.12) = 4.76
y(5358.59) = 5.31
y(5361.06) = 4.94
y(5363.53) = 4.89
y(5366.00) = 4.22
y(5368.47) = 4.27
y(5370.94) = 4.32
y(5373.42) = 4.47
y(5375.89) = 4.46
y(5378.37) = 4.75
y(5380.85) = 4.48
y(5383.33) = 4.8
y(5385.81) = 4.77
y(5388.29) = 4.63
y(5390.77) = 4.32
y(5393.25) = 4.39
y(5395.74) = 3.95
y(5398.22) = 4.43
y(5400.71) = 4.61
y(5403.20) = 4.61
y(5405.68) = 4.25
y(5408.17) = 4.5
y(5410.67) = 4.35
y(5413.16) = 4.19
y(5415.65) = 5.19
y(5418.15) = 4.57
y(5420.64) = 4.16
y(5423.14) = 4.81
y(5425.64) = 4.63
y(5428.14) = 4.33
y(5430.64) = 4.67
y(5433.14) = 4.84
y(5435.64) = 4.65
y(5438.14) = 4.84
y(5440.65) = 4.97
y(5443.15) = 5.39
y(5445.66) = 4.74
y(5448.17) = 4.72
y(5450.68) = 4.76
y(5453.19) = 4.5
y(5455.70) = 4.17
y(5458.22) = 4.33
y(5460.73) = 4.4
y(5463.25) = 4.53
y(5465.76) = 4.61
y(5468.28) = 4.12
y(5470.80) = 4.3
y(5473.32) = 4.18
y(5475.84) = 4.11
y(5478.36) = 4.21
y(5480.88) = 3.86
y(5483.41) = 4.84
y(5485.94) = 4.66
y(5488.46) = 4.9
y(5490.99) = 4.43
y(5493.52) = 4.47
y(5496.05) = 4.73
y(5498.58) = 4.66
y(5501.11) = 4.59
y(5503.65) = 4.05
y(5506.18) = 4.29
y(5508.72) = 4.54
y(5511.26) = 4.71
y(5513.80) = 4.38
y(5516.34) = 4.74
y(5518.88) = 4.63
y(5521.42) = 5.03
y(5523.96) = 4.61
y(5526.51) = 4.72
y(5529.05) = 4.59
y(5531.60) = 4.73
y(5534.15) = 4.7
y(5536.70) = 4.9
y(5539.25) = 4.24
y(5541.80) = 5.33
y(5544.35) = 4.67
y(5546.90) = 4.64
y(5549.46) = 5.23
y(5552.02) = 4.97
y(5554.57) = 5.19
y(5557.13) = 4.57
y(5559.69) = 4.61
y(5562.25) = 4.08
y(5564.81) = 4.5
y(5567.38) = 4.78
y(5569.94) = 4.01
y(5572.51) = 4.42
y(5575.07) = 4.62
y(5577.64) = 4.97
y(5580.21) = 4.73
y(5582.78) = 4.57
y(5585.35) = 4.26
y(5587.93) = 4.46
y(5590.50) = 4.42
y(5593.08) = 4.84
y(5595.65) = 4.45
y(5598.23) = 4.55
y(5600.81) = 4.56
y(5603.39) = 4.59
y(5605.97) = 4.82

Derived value -0.9 angstrom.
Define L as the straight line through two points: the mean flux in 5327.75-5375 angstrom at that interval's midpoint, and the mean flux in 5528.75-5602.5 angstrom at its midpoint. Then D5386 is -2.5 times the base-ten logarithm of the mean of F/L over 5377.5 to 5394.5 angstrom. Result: 0.00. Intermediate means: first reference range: 4.58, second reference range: 4.64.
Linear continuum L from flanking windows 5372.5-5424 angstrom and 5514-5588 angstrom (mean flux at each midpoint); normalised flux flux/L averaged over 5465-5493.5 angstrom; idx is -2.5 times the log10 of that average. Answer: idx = 0.05 mag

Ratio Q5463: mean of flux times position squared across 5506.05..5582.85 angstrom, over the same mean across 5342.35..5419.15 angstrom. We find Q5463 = 1.09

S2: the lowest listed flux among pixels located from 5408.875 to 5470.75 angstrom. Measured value 4.12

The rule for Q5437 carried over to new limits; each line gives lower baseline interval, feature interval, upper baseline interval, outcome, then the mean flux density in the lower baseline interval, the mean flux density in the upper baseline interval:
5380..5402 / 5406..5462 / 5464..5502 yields -1.88 angstrom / 4.49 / 4.45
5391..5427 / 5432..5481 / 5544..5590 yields -0.12 angstrom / 4.47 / 4.62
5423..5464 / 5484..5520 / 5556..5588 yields 0.24 angstrom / 4.66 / 4.51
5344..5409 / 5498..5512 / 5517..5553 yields 0.84 angstrom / 4.56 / 4.78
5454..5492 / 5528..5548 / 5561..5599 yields -1.21 angstrom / 4.38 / 4.51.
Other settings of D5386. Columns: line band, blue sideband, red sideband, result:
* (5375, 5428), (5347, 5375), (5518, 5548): 0.040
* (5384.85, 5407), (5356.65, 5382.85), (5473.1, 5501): 0.036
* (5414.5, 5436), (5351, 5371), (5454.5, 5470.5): -0.040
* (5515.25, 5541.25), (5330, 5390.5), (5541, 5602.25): -0.017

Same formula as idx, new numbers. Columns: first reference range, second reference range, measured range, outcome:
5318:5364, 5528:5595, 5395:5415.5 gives 0.038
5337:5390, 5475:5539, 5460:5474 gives 0.051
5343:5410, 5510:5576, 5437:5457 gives -0.035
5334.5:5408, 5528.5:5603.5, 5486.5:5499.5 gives -0.007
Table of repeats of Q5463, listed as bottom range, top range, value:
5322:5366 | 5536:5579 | 1.11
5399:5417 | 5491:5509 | 1.02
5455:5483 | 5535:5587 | 1.13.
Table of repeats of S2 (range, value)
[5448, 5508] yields 3.86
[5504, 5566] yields 4.08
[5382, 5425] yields 3.95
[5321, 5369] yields 3.81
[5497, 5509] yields 4.05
